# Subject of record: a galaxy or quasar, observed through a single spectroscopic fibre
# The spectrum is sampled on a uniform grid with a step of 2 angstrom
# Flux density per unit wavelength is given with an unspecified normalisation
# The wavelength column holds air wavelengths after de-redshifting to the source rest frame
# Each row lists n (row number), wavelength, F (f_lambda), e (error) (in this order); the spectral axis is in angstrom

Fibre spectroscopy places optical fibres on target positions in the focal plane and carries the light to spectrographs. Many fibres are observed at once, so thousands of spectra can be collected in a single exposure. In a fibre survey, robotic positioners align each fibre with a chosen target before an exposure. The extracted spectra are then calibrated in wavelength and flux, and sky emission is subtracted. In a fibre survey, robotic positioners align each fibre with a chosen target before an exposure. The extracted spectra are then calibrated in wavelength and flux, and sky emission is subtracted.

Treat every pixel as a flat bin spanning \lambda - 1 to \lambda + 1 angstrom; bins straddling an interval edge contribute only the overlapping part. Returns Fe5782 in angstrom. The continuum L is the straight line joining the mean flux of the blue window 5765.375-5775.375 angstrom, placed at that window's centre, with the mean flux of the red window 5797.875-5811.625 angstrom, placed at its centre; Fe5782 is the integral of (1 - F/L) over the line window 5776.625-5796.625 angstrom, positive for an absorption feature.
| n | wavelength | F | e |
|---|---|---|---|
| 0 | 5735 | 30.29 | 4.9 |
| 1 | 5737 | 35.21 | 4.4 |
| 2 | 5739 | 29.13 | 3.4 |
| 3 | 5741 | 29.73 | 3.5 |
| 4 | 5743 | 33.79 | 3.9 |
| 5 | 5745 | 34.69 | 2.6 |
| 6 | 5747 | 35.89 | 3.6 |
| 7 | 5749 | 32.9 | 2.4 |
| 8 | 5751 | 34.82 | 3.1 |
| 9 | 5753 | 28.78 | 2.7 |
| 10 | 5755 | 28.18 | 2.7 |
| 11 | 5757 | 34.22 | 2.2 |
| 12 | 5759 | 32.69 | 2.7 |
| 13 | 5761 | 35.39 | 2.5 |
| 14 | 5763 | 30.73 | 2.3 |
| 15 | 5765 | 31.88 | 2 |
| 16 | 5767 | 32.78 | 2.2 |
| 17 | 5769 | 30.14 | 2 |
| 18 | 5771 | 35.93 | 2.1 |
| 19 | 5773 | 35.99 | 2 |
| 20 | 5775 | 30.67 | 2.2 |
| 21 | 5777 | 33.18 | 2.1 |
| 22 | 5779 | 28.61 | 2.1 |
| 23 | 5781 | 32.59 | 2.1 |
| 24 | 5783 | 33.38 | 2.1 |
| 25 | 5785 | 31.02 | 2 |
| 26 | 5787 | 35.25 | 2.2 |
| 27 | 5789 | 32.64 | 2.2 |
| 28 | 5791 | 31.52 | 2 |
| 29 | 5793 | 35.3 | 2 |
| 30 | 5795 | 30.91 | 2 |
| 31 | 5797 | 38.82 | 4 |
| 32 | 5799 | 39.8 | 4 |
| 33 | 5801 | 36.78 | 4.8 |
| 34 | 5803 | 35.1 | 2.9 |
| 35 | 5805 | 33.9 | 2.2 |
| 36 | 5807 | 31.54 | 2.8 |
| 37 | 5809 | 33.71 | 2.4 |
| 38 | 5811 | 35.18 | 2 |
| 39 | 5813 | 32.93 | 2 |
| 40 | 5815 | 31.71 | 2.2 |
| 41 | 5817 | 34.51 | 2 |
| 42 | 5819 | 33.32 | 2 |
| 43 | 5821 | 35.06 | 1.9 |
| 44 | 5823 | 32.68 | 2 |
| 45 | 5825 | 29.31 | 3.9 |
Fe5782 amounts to 0.9 angstrom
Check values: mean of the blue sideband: 33.2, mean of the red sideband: 35.2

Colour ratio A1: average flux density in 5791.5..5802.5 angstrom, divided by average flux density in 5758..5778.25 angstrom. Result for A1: 1.10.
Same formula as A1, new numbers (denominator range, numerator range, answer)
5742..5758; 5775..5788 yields 0.98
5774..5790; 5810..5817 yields 1.04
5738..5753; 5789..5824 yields 1.05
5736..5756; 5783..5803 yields 1.07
